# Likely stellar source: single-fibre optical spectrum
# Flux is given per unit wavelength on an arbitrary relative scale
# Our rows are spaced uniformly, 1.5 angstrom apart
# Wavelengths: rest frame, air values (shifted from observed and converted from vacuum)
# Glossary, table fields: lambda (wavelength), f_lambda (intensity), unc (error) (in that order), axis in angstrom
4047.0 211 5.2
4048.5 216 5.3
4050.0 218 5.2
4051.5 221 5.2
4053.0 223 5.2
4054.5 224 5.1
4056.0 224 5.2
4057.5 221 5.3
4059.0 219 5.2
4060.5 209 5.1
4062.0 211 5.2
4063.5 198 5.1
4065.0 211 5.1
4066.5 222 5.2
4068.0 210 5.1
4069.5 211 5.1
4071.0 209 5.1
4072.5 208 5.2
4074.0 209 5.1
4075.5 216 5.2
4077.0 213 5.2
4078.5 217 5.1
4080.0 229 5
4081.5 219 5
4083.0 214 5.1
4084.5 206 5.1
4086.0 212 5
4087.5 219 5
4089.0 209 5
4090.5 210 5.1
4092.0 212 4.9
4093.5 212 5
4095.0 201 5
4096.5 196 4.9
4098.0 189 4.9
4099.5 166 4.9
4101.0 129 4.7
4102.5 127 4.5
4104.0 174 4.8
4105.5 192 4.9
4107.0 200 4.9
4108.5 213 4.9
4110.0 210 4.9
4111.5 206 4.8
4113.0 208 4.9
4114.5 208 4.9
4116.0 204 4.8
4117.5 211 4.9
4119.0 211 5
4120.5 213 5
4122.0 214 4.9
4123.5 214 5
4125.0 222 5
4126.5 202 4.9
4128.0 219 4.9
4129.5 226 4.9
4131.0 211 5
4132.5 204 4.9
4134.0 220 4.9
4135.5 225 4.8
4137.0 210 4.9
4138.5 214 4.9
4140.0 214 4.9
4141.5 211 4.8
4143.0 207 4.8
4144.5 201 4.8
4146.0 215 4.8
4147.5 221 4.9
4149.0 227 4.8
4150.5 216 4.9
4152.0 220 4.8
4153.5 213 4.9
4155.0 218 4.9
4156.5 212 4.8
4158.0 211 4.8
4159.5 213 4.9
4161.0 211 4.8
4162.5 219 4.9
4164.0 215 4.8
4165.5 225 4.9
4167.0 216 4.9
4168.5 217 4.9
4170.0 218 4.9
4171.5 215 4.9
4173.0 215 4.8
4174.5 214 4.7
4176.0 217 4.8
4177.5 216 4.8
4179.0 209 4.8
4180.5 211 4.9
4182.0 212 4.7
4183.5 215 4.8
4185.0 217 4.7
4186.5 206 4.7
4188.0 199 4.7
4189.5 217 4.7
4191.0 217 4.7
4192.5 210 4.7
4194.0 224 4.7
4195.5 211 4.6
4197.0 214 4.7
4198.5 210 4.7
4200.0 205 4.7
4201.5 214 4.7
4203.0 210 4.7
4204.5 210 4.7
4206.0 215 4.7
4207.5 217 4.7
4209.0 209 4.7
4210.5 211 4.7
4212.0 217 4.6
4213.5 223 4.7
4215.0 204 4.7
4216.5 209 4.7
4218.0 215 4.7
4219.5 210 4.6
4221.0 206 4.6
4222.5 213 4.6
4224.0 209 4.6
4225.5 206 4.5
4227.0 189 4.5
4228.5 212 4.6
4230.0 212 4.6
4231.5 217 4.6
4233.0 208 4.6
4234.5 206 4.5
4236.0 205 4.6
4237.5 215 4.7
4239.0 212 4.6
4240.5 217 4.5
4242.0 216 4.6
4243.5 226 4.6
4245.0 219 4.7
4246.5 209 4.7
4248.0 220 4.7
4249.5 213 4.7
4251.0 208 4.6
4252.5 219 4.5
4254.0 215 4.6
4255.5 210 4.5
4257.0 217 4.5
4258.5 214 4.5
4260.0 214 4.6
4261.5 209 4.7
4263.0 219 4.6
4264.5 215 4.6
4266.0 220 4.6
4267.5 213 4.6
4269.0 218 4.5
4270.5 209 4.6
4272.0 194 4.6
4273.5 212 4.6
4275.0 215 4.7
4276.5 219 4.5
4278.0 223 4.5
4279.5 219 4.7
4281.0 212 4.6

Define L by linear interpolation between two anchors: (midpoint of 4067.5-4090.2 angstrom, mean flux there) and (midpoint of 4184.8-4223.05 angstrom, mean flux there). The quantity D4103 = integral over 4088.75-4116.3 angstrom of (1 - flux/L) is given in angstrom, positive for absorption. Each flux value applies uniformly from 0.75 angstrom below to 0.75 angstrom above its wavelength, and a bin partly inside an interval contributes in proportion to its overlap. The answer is 2.67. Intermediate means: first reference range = 213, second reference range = 212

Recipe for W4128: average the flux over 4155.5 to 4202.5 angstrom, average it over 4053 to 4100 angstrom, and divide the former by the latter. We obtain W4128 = 1.0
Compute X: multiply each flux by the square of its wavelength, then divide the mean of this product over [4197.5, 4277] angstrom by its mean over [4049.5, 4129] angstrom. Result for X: 1.10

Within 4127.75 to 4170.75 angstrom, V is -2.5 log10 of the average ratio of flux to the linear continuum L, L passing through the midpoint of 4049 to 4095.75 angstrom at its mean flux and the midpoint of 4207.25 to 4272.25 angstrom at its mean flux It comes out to -0.011 mag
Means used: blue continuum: 214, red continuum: 212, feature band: 215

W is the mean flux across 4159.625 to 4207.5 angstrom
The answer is 214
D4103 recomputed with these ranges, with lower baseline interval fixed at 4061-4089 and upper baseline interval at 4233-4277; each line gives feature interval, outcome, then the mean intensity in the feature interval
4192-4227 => 0.34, 211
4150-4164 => -0.10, 215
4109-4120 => 0.23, 208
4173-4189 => 0.11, 212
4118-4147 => -0.04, 213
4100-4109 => 1.77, 171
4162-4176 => -0.25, 217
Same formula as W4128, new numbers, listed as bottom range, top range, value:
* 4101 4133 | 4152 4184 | 1.06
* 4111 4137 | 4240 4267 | 1.01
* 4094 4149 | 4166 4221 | 1.05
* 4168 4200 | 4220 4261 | 0.99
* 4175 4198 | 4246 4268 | 1.01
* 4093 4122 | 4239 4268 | 1.11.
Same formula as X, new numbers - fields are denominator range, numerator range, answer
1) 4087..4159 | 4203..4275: 1.09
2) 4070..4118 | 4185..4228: 1.10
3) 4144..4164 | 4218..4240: 1.01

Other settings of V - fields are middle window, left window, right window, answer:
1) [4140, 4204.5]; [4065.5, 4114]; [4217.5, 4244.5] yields -0.03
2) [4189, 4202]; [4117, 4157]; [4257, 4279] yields 0.00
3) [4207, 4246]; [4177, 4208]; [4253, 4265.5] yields 0.01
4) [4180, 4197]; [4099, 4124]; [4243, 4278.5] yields -0.04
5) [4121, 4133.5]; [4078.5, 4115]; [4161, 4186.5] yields -0.05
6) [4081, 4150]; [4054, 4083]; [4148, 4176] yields 0.05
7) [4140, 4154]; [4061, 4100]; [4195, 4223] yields -0.02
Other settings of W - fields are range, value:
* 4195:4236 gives 210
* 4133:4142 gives 215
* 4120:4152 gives 215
